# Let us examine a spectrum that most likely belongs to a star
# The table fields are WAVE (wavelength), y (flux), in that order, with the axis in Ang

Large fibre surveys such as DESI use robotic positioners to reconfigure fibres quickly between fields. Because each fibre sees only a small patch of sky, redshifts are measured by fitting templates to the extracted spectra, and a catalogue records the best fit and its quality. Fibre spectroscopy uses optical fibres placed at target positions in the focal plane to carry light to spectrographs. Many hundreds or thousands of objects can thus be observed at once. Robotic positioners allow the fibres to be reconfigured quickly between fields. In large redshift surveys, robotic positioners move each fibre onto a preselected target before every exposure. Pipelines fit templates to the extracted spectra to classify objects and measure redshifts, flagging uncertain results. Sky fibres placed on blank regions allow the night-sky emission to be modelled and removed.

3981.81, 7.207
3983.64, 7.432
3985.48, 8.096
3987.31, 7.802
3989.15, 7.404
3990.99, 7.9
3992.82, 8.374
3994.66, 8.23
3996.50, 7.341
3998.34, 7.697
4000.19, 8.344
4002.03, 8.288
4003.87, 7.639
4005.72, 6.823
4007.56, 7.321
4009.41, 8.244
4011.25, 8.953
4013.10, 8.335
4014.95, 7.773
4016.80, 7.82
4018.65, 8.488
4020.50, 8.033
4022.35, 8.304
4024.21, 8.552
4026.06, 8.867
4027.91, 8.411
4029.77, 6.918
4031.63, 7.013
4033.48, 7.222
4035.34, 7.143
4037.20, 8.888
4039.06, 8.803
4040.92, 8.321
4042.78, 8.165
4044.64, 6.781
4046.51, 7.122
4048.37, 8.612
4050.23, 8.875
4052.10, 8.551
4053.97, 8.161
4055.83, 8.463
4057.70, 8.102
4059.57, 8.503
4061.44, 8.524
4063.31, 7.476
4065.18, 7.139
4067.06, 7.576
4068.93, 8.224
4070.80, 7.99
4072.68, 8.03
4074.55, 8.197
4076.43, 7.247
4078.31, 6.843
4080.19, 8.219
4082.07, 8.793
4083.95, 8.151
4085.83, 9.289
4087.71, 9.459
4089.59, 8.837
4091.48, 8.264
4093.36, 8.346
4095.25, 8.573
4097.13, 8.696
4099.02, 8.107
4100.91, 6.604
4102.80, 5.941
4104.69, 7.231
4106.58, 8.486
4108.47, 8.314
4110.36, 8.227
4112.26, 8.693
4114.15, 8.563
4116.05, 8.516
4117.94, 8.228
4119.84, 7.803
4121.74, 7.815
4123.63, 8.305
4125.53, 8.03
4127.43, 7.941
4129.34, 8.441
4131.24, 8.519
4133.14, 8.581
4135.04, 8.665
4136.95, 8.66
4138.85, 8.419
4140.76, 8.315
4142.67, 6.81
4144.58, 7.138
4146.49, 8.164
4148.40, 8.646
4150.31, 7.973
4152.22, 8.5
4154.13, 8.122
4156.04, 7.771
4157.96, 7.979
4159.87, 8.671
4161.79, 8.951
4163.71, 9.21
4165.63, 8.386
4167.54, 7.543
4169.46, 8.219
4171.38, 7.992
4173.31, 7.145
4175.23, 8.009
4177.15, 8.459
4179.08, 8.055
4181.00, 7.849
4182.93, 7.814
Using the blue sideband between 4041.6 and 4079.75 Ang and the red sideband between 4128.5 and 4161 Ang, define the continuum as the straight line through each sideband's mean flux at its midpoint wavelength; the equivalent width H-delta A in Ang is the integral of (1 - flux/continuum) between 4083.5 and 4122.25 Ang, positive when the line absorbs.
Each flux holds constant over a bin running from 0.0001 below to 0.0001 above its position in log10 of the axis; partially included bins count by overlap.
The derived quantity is -0.6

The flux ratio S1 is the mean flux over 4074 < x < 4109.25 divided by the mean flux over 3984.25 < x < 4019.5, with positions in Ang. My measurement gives 1.02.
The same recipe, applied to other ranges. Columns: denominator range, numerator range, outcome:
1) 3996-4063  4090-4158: 1.01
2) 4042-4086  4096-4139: 1.01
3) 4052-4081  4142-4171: 1.03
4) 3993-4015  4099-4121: 0.99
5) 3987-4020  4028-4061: 1.01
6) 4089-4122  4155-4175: 1.01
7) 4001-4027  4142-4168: 1.01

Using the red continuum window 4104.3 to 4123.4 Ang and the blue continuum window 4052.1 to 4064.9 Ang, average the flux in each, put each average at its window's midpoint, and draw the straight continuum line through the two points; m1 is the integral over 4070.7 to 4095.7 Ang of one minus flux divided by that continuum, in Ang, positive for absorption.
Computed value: -0.34 Ang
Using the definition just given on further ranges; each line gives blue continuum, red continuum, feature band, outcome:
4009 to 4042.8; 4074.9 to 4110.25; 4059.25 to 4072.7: 0.3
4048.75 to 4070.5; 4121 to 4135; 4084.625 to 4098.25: -0.9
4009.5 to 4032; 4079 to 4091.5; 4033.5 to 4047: 0.7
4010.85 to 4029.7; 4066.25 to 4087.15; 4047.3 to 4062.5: -0.6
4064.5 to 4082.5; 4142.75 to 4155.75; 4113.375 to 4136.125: -1.0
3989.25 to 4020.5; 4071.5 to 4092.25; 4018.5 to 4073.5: 0.7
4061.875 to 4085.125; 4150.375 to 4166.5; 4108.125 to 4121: -0.3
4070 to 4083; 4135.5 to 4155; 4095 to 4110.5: 0.4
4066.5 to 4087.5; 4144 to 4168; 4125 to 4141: -0.4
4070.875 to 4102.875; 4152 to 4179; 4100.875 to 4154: 0.6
